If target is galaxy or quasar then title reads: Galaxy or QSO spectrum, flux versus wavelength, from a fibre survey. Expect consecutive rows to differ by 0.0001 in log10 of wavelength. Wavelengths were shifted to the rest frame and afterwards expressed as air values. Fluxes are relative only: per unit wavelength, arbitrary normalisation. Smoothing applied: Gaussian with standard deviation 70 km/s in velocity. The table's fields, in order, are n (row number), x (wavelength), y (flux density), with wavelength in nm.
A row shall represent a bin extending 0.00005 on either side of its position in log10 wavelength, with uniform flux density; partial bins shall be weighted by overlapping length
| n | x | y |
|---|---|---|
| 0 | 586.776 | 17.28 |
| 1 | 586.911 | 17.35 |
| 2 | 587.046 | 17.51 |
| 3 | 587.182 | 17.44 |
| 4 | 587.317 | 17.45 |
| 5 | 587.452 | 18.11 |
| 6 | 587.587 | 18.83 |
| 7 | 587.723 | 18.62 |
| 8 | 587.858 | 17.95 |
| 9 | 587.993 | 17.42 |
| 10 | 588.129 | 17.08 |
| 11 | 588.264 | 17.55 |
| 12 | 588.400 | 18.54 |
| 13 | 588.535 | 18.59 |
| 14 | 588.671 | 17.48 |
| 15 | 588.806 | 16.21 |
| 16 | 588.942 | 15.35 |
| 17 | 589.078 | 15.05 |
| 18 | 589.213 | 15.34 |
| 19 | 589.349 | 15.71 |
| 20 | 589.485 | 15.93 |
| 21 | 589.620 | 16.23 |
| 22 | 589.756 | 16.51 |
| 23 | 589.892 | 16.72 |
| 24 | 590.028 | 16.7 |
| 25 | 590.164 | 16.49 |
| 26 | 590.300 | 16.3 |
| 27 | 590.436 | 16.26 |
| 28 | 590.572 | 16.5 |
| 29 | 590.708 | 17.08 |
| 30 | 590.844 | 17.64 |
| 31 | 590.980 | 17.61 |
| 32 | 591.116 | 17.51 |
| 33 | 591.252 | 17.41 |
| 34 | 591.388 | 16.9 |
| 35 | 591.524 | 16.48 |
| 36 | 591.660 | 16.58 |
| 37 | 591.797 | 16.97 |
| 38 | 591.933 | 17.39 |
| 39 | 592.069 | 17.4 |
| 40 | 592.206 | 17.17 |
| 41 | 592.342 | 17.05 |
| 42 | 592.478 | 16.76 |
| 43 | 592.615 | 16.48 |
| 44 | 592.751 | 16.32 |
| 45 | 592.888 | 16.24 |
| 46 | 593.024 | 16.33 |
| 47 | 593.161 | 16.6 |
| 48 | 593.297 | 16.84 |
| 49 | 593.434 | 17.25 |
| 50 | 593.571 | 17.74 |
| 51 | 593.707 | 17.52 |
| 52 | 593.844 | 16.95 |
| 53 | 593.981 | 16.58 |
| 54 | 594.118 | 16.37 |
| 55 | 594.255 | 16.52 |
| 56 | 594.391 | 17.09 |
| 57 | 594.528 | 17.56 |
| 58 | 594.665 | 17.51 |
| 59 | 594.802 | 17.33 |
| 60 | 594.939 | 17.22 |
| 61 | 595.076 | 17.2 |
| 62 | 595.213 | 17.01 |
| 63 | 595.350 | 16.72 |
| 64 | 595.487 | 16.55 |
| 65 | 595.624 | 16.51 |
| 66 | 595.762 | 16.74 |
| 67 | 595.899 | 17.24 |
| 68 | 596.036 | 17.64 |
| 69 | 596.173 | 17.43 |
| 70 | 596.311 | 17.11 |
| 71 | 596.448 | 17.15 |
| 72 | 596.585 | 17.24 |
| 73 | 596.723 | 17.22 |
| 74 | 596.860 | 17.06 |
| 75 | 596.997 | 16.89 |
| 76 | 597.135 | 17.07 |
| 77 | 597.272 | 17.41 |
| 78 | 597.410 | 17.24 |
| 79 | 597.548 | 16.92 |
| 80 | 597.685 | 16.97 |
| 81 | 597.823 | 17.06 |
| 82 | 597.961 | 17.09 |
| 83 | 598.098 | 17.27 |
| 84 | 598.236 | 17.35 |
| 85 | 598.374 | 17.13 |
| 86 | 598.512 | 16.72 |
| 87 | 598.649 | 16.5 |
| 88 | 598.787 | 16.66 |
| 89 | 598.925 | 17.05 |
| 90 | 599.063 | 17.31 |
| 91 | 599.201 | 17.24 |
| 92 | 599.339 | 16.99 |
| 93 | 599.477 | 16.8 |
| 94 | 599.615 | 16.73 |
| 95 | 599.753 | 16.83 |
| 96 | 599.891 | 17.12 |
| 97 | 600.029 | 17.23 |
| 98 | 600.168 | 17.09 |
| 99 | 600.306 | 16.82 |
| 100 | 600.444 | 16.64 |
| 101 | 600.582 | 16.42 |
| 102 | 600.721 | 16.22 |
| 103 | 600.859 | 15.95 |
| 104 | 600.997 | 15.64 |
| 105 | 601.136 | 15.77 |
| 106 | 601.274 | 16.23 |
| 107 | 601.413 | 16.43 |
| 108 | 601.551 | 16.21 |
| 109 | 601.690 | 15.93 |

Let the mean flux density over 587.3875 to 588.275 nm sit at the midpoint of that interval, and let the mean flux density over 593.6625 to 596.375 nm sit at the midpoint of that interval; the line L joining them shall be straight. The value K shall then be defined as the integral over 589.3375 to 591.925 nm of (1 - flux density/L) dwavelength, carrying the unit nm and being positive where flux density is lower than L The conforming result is 0.12 nm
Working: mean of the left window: 18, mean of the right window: 17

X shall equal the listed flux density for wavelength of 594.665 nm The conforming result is 17.51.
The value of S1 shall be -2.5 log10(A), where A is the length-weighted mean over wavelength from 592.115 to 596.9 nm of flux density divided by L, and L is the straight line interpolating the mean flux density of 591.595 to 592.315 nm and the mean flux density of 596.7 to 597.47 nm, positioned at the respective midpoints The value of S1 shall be 0.01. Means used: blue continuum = 17.1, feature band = 17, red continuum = 17.2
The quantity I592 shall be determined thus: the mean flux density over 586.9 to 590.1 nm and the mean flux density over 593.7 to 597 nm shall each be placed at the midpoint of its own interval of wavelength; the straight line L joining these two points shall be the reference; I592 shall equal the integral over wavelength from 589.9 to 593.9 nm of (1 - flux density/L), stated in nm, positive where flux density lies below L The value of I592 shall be 0.03 nm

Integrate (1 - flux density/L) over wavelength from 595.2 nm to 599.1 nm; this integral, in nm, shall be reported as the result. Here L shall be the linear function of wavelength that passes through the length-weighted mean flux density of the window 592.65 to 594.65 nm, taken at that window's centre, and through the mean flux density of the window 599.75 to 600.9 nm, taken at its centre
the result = -0.06 nm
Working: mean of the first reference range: 16.9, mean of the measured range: 17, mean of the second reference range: 16.7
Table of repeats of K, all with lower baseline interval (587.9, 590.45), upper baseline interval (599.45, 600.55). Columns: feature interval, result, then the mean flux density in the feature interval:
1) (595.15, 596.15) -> -0.01 nm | 16.9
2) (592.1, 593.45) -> 0.00 nm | 16.7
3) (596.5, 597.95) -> -0.02 nm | 17.1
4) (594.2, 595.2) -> -0.03 nm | 17.2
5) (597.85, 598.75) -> -0.01 nm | 17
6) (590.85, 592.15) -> -0.04 nm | 17.2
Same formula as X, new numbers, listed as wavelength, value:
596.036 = 17.64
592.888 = 16.24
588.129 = 17.08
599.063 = 17.31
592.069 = 17.4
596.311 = 17.11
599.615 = 16.73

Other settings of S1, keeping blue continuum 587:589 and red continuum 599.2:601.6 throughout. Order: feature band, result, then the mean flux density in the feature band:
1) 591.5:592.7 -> 0.021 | 16.9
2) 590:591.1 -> 0.034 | 16.9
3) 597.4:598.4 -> -0.022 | 17.1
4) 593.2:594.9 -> 0.000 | 17.1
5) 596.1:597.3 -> -0.019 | 17.2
